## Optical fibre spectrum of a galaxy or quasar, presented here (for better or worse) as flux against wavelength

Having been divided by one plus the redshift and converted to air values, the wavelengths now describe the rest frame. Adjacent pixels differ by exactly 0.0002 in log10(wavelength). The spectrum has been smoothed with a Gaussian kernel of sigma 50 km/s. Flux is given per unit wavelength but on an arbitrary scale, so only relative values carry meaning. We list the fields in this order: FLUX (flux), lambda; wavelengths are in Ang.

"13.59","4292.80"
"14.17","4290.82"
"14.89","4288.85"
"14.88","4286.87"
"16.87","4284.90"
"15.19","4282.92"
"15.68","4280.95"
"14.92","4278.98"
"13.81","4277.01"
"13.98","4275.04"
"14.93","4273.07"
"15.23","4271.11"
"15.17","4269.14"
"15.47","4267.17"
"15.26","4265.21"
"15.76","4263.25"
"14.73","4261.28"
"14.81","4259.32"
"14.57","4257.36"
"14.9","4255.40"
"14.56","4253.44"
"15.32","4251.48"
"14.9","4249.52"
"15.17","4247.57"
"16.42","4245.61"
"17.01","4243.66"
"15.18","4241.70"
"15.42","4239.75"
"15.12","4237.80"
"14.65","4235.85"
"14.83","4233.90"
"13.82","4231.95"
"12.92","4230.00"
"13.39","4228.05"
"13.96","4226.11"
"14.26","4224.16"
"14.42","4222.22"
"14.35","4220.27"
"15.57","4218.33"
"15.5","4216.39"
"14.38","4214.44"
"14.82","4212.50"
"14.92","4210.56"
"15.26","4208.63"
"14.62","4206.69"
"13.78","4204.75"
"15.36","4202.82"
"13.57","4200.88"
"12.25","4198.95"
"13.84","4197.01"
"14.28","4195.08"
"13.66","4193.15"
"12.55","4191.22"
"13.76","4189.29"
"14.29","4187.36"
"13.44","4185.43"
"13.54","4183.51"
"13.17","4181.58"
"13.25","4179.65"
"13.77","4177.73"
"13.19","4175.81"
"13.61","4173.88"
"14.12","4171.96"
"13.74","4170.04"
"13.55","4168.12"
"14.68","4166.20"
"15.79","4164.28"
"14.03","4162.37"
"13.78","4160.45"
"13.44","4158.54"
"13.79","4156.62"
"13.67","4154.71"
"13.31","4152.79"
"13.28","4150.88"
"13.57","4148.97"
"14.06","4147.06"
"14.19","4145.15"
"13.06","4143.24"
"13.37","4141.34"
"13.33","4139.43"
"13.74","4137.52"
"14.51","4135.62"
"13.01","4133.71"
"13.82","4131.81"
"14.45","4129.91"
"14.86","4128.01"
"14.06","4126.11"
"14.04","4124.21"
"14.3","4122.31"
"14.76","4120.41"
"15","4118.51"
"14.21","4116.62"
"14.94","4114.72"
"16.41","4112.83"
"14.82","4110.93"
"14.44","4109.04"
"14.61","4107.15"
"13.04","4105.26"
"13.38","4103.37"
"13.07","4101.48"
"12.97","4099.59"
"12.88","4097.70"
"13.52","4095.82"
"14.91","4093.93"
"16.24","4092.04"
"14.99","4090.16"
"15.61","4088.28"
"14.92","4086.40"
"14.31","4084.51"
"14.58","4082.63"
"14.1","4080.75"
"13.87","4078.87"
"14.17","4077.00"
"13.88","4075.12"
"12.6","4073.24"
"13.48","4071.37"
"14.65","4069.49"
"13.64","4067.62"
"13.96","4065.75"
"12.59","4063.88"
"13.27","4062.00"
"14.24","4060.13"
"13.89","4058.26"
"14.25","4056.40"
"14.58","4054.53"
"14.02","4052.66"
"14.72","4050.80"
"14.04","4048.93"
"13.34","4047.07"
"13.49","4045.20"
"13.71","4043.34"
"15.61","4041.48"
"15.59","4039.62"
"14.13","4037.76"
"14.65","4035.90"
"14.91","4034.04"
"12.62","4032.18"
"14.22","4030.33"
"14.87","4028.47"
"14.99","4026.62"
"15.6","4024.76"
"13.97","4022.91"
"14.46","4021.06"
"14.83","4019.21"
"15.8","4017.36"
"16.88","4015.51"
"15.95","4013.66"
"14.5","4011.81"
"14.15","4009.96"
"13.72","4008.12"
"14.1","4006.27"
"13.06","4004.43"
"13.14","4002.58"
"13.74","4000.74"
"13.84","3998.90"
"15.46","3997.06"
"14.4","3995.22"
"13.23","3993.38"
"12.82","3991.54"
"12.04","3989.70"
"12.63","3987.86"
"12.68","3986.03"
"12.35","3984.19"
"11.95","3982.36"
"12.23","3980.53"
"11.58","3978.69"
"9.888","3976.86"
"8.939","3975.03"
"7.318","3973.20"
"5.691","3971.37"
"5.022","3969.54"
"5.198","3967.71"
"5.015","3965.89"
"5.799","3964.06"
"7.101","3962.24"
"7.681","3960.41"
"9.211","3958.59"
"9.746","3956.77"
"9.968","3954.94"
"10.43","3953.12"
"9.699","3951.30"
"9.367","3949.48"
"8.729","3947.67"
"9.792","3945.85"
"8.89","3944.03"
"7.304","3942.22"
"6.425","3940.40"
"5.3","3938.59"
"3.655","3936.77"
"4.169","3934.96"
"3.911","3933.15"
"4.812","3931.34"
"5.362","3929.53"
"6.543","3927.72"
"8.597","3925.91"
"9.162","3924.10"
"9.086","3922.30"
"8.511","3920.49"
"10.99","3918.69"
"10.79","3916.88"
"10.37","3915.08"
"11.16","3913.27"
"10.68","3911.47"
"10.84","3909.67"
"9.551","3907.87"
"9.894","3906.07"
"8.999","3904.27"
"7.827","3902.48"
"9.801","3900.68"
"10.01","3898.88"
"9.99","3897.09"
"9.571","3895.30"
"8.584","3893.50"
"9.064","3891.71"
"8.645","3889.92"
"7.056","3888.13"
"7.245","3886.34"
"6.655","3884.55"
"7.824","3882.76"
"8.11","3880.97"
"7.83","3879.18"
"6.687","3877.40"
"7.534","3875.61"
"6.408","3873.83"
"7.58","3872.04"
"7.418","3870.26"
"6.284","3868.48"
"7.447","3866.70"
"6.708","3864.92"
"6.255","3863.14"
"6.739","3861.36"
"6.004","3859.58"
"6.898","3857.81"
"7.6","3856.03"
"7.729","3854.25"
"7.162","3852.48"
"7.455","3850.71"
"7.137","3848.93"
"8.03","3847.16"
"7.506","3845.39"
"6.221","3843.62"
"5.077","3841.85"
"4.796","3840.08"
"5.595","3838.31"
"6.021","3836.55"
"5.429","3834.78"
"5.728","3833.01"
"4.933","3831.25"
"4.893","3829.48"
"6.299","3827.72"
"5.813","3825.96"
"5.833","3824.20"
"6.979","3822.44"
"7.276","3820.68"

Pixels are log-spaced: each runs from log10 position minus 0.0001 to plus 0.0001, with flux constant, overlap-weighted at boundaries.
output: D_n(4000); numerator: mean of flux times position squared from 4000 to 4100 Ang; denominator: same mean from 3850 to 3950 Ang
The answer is 1.95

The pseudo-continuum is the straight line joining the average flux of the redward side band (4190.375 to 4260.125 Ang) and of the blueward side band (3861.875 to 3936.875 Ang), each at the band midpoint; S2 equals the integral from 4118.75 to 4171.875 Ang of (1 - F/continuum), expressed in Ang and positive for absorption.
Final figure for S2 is -4.0 Ang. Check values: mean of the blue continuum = 8.08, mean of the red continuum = 14.6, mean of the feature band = 14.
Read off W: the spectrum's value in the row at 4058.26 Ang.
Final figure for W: 13.89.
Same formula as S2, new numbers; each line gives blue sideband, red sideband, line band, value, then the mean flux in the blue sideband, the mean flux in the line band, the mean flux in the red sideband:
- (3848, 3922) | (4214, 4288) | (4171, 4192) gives 0.2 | 8.28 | 13.5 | 14.9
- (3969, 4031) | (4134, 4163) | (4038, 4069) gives -2.0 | 13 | 14.1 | 13.7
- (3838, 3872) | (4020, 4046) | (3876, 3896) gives 0.6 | 6.78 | 7.91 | 14.5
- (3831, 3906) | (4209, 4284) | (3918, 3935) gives 2.5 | 7.33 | 7.22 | 14.9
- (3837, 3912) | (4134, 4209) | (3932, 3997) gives 4.6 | 7.71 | 8.94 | 13.8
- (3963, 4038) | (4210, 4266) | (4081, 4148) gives -3.1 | 12.5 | 14.2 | 14.9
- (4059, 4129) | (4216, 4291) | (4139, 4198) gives 3.3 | 14.2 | 13.7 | 14.9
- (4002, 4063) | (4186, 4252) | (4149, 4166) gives 0.7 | 14.4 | 13.9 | 14.5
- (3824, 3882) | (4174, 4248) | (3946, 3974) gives 3.4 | 6.6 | 7.79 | 14.3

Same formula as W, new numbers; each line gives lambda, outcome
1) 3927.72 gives 6.543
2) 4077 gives 14.17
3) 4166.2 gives 14.68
